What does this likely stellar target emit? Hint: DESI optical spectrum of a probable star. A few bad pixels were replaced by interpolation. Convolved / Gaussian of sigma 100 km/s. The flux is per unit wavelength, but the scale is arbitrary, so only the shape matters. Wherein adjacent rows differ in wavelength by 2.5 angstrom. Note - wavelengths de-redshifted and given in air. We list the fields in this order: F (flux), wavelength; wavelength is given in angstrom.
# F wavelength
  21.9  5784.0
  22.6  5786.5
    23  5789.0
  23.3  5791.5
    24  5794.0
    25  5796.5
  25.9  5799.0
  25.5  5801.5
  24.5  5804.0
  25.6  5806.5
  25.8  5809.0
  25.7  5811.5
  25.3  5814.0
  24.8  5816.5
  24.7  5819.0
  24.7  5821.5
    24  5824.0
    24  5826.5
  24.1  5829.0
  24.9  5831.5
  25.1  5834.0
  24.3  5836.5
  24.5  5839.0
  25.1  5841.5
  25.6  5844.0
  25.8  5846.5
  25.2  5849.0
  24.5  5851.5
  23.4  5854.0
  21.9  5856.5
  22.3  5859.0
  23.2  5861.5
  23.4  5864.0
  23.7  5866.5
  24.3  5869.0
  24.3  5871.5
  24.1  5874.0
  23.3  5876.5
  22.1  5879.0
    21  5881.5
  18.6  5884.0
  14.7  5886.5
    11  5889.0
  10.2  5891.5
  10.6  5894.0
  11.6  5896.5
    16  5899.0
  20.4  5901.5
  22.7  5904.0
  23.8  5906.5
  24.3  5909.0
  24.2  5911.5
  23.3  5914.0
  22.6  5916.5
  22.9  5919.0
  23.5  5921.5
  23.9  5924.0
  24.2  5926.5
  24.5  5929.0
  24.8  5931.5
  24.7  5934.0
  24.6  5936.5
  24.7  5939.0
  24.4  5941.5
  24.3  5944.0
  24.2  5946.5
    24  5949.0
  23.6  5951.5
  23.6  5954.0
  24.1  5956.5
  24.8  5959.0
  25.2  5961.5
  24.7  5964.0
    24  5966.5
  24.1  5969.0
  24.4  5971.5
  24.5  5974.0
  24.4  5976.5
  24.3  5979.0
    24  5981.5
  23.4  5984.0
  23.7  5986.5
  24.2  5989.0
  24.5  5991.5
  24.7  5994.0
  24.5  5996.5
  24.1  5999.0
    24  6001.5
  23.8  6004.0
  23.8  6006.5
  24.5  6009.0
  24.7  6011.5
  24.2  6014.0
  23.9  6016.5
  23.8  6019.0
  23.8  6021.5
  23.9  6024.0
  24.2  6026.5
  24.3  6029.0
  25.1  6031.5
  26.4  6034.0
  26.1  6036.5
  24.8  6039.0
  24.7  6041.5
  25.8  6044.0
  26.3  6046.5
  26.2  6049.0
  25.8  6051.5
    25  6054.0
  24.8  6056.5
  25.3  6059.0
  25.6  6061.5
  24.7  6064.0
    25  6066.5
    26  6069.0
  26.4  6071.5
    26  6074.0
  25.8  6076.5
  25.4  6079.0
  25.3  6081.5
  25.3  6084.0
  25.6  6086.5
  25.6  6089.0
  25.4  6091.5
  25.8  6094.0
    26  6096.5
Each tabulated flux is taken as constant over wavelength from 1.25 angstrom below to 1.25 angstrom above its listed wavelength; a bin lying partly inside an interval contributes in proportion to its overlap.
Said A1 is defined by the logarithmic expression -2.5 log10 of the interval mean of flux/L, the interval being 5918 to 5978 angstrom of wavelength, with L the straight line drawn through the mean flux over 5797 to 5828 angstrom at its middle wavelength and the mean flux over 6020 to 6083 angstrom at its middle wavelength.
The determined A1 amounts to 0.04 mag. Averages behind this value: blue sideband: 25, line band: 24.3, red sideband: 25.3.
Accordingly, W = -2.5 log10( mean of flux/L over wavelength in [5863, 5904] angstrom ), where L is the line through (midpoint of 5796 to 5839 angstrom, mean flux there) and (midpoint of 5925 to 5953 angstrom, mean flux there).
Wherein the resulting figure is 0.29 mag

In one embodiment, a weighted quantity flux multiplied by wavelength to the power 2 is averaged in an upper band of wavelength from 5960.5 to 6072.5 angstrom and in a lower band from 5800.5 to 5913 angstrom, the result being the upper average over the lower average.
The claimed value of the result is 1.2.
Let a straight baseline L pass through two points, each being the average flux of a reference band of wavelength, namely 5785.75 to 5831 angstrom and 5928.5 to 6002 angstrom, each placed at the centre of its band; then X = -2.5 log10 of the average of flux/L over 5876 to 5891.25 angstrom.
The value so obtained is 0.353 mag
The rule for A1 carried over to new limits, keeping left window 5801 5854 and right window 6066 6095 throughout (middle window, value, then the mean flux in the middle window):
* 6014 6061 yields 0.02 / 25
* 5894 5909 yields 0.32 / 18.7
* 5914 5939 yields 0.05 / 24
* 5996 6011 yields 0.06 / 24.1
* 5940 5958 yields 0.05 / 24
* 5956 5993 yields 0.05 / 24.3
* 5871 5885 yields 0.13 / 22.2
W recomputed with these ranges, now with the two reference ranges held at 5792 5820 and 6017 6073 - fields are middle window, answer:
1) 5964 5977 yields 0.037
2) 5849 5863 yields 0.084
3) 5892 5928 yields 0.206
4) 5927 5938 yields 0.023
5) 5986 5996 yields 0.036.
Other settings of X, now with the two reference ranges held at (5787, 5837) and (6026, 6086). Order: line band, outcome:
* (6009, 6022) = 0.052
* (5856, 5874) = 0.065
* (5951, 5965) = 0.034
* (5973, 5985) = 0.047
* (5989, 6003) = 0.040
